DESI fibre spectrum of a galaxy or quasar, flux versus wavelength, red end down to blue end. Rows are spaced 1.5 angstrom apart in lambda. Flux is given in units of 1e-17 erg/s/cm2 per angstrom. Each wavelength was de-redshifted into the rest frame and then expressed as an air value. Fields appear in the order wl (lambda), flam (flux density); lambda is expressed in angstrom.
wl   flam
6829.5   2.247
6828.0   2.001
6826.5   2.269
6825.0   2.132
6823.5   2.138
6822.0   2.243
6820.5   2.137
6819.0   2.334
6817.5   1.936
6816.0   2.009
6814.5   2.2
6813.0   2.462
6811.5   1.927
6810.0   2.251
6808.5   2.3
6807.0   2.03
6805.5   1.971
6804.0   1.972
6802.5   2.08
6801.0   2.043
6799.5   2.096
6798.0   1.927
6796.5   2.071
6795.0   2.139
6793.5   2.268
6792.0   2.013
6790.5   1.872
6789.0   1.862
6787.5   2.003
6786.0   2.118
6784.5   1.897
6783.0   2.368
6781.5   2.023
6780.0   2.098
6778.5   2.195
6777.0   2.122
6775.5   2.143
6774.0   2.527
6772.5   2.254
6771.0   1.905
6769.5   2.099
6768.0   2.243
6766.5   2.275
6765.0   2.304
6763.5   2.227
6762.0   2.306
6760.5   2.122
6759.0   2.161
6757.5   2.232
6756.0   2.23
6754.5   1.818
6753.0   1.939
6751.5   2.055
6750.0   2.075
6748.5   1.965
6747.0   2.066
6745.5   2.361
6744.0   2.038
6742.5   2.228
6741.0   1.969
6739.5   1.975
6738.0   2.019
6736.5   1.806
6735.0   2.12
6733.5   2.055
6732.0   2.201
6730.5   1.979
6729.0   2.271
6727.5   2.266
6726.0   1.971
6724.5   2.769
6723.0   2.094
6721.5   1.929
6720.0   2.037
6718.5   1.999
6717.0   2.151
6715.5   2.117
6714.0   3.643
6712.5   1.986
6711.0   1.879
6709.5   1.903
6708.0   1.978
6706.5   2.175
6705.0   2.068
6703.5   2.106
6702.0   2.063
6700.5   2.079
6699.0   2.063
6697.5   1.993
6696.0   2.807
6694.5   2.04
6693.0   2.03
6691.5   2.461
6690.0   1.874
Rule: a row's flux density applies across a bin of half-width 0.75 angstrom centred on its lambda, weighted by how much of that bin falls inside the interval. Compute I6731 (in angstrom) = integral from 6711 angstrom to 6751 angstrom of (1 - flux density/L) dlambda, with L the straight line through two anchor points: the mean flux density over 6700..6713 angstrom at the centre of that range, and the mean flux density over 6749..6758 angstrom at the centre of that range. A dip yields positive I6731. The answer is -2.2 angstrom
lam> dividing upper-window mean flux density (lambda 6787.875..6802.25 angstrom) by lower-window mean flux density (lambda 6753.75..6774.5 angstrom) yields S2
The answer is 0.93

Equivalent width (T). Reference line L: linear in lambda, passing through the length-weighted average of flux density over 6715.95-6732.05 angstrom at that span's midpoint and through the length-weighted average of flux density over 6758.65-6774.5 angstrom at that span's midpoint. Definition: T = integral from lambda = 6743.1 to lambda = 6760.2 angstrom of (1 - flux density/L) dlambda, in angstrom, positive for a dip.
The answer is 0.8 angstrom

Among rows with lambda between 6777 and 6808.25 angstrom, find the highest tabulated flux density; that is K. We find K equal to 2.368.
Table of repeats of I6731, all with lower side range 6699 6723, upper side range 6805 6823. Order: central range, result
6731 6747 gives 0.5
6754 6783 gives -0.5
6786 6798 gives 0.7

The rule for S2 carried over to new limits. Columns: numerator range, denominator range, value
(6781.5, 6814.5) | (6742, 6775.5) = 0.97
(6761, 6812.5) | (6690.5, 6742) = 0.99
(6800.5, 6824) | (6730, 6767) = 1.01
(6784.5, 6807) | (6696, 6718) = 0.93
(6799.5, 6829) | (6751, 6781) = 0.98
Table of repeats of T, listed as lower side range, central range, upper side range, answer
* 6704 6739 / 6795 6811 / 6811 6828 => 0.6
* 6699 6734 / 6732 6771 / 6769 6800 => 0.4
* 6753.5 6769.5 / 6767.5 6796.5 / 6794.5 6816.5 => 0.5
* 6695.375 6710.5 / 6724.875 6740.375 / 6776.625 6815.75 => 0.2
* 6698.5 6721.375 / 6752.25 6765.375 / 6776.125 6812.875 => -0.2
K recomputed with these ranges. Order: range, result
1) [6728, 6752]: 2.361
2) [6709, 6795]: 3.643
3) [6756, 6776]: 2.527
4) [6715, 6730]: 2.769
